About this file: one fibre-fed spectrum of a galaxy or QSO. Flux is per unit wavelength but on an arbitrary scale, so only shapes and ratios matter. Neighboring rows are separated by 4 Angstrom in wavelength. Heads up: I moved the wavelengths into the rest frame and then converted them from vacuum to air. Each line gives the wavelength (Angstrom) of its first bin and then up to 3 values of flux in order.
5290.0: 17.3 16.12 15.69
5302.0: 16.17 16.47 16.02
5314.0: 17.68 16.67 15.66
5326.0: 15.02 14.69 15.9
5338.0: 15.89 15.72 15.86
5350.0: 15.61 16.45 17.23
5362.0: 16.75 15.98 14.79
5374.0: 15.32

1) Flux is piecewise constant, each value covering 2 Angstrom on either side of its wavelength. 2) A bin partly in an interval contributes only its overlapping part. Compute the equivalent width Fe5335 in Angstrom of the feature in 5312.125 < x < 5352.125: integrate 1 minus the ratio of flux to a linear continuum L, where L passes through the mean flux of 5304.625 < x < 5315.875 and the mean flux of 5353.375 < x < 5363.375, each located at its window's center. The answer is 2.2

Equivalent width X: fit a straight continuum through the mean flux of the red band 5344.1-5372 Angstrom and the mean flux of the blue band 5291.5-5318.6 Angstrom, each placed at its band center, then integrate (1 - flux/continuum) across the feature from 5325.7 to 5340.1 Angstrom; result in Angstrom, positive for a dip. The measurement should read 0.7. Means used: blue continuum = 16.4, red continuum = 16.1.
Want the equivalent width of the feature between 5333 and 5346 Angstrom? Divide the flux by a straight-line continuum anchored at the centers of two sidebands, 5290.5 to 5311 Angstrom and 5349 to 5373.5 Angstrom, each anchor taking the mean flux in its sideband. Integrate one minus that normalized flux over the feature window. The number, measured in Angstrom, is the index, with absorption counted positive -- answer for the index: 0.24 Angstrom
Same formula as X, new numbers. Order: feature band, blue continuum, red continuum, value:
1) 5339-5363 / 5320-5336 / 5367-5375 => -1.60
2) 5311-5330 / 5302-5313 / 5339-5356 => 0.16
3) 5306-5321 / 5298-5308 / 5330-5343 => -0.60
